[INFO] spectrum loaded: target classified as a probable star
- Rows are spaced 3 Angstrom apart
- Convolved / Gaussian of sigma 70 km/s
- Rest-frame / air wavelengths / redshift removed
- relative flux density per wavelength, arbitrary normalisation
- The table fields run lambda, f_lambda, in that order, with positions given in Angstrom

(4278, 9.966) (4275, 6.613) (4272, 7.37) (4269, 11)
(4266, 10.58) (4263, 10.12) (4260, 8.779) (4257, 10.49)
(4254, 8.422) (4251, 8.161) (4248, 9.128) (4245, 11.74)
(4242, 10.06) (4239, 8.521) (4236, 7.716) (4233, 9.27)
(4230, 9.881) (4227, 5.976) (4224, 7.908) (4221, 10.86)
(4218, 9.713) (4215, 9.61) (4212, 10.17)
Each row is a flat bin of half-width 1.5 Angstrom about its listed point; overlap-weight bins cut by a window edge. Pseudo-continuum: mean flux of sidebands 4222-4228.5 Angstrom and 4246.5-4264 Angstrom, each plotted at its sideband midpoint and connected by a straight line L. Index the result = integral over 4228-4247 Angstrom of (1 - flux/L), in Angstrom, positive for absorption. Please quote -3.3 Angstrom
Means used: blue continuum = 7.24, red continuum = 9.16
